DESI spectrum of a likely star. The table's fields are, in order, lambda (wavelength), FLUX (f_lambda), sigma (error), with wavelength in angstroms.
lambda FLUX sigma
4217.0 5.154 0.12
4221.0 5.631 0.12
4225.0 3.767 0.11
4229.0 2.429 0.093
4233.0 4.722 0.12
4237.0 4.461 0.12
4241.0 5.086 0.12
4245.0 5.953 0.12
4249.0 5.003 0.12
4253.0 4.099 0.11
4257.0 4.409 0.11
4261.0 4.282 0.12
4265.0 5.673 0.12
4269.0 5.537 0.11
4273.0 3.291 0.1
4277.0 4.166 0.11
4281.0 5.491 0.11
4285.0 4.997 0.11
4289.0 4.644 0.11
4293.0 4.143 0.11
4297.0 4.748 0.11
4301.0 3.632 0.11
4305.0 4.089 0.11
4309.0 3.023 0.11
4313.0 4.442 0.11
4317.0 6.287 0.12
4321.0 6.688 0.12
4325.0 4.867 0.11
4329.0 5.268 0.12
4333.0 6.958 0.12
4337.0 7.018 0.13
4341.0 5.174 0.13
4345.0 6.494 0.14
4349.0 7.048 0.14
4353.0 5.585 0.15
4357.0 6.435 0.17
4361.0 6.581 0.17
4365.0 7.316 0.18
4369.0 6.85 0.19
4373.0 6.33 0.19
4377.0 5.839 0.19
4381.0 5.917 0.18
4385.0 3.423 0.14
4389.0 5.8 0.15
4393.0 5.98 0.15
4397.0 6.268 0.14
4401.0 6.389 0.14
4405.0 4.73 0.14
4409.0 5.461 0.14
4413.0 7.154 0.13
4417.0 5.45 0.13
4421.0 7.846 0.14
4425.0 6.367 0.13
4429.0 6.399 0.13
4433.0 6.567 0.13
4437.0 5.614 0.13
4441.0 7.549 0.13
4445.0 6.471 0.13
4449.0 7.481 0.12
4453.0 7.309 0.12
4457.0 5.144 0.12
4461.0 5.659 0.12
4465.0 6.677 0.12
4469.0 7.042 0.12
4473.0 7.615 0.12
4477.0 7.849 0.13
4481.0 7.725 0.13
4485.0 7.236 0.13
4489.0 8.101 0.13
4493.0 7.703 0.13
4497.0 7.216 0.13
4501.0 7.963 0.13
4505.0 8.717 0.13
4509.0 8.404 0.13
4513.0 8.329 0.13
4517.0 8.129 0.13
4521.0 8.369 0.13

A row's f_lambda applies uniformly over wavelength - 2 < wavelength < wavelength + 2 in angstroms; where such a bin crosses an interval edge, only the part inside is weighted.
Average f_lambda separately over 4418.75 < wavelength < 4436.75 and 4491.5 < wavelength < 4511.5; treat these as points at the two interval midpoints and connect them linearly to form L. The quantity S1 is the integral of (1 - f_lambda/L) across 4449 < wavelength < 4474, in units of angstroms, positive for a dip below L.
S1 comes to 2.3 angstroms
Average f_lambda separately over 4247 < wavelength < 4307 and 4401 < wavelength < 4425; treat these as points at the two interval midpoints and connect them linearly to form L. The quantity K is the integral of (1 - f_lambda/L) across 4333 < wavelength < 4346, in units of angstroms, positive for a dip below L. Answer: -2.5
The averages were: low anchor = 4.55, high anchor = 6.17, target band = 6.32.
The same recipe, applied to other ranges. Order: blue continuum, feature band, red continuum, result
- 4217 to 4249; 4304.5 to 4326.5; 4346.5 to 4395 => 2.3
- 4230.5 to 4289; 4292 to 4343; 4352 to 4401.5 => 2.9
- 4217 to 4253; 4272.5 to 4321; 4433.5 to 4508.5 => 7.0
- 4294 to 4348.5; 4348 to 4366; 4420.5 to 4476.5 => -2.6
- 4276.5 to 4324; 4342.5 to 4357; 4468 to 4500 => -2.3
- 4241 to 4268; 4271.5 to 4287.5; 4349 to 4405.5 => 2.0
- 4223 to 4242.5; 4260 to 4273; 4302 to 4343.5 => -1.1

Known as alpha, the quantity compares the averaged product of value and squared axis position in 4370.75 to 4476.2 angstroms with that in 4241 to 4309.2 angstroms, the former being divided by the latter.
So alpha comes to 1.46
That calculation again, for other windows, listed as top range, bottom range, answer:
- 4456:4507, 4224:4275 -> 1.80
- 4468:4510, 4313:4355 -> 1.38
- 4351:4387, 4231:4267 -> 1.31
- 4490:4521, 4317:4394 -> 1.42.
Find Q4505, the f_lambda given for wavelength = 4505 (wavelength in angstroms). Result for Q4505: 8.717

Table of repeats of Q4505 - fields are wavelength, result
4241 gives 5.086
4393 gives 5.98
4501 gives 7.963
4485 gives 7.236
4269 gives 5.537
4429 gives 6.399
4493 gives 7.703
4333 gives 6.958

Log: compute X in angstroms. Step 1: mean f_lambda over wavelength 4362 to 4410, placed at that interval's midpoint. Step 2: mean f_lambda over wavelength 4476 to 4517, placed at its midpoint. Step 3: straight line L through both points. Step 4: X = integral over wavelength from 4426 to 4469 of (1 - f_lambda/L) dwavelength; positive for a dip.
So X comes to 3.10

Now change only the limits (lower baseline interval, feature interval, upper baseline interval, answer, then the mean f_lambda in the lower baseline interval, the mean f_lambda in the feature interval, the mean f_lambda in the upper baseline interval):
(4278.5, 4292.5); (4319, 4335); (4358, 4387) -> -1.4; 4.92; 5.95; 6.05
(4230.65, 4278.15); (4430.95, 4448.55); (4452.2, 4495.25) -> 0.2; 4.72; 6.63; 7.09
